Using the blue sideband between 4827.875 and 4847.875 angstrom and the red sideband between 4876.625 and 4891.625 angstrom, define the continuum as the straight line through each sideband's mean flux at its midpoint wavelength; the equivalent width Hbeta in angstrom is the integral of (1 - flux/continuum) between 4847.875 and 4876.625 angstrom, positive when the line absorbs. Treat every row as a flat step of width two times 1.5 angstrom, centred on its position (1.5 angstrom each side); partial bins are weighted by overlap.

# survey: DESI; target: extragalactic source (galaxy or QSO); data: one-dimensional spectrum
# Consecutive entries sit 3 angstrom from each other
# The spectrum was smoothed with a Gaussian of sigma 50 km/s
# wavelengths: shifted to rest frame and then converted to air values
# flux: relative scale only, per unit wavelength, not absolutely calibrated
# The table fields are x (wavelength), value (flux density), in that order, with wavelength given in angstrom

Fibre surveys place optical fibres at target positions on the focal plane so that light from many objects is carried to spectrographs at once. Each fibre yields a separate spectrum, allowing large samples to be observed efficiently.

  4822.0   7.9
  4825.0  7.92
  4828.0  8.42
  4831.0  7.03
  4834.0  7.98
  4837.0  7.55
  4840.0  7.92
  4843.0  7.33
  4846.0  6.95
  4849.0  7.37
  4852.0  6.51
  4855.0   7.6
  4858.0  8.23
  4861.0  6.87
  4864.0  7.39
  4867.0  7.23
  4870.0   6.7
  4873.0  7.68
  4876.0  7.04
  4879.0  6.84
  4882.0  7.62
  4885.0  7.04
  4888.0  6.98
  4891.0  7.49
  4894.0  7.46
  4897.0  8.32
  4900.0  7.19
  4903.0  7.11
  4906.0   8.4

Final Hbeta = 0.3 angstrom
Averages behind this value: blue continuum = 7.54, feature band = 7.27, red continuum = 7.17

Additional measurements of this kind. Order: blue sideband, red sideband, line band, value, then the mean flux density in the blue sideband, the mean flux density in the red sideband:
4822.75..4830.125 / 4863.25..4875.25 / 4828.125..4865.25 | 1.1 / 8.05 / 7.23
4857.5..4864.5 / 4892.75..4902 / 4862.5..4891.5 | 1.2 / 7.41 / 7.63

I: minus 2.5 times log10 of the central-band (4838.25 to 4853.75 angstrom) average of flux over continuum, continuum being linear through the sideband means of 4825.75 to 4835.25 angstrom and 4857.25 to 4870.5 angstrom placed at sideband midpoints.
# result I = 0.05 mag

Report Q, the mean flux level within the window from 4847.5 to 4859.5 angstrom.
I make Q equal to 7.43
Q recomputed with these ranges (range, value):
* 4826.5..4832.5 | 7.72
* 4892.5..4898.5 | 7.89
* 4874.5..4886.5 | 7.14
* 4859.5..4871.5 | 7.05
